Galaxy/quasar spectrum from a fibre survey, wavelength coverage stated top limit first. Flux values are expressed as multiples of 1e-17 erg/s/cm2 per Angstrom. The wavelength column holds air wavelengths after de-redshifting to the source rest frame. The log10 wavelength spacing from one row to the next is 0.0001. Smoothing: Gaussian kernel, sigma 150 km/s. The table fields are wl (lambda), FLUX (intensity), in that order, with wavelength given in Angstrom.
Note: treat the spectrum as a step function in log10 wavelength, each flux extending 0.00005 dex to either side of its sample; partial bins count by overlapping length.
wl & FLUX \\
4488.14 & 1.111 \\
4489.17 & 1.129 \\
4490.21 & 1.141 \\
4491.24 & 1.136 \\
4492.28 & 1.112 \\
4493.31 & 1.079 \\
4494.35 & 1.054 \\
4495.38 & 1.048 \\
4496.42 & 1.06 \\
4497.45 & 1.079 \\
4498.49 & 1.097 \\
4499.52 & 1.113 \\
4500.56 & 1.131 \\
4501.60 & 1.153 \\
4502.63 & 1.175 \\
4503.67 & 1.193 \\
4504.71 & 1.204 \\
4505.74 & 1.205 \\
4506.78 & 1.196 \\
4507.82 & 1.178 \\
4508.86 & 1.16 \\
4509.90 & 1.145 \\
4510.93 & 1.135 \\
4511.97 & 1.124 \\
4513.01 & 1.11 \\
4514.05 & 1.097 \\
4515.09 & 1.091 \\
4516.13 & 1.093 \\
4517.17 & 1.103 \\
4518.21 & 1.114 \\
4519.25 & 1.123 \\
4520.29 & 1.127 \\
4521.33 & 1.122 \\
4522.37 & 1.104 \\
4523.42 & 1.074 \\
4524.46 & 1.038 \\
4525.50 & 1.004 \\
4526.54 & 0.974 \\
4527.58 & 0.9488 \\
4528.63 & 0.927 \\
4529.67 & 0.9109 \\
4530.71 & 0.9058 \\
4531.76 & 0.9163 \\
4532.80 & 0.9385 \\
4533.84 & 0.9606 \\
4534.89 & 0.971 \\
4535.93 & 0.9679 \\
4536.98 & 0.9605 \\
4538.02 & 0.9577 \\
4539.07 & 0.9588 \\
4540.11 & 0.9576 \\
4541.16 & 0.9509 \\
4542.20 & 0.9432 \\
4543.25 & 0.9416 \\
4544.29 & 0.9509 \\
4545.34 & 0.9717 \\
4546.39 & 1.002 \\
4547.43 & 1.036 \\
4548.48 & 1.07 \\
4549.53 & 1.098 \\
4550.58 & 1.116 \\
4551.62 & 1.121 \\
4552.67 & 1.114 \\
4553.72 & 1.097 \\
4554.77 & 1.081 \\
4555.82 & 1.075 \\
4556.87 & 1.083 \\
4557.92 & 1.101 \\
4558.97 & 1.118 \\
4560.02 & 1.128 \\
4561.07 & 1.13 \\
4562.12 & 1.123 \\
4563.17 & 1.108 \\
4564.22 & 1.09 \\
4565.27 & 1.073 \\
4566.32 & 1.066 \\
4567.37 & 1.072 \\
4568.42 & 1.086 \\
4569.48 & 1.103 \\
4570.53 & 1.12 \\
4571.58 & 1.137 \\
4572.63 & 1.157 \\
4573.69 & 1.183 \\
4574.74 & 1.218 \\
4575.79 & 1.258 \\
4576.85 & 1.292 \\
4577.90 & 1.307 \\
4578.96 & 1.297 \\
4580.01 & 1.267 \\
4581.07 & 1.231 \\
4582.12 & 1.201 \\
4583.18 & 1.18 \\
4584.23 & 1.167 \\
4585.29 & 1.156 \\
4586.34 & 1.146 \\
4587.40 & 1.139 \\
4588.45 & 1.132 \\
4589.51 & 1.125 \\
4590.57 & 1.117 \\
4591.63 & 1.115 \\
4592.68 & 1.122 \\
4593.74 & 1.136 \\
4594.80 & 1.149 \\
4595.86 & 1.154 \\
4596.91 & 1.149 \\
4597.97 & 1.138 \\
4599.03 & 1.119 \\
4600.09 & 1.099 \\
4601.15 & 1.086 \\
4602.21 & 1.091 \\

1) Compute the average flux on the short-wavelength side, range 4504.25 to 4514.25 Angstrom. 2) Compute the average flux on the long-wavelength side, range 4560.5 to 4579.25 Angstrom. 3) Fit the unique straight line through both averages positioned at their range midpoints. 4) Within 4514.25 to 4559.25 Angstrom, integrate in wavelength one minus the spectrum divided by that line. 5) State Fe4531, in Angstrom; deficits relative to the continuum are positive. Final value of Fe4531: 5.07 Angstrom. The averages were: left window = 1.16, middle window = 1.03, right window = 1.15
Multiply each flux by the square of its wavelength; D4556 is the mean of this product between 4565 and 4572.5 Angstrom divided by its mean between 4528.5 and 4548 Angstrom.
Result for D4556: 1.2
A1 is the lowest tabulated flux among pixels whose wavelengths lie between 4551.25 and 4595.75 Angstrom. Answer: 1.066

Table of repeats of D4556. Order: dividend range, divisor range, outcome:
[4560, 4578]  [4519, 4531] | 1.14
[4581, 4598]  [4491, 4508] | 1.06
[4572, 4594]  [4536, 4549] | 1.24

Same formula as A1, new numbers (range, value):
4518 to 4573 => 0.9058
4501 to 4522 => 1.091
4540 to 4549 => 0.9416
